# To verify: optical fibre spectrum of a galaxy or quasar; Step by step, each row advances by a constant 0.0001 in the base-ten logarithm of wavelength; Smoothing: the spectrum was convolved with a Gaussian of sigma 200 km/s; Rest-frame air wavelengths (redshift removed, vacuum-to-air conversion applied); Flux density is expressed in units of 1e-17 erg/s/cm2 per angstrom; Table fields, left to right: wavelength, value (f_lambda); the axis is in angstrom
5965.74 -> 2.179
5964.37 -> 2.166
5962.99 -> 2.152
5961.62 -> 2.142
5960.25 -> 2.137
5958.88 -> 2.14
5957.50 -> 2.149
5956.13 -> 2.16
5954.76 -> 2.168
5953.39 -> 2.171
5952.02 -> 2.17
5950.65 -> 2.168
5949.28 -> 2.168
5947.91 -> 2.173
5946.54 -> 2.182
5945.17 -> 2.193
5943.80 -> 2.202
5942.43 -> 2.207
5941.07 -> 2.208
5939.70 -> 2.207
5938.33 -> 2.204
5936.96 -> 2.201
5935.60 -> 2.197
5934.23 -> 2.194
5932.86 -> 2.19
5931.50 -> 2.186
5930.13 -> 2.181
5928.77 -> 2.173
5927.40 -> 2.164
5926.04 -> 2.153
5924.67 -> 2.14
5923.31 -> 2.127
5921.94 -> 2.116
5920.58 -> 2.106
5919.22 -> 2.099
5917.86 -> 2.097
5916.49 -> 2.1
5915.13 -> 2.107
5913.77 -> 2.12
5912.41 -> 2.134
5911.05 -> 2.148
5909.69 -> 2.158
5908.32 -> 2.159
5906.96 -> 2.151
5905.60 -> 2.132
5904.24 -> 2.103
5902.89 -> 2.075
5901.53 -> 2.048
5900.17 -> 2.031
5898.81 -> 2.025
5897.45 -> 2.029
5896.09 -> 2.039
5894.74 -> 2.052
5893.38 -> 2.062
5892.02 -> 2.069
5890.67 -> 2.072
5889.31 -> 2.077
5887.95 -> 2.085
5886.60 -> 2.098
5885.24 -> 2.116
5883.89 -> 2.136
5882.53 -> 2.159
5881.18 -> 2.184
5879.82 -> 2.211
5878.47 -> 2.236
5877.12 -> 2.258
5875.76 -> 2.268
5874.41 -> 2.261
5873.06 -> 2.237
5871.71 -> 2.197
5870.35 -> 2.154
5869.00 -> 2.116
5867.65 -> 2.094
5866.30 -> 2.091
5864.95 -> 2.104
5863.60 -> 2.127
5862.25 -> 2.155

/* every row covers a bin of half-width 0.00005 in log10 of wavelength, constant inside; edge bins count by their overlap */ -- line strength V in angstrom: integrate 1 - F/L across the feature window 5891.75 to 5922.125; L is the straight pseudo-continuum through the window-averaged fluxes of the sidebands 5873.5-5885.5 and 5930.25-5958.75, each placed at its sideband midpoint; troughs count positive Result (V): 1.4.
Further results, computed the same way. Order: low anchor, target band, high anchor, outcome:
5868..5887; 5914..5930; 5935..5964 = 0.4 angstrom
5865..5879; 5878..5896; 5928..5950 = 0.6 angstrom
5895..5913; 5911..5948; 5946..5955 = -0.4 angstrom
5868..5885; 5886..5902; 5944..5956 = 1.0 angstrom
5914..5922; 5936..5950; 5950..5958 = -0.3 angstrom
